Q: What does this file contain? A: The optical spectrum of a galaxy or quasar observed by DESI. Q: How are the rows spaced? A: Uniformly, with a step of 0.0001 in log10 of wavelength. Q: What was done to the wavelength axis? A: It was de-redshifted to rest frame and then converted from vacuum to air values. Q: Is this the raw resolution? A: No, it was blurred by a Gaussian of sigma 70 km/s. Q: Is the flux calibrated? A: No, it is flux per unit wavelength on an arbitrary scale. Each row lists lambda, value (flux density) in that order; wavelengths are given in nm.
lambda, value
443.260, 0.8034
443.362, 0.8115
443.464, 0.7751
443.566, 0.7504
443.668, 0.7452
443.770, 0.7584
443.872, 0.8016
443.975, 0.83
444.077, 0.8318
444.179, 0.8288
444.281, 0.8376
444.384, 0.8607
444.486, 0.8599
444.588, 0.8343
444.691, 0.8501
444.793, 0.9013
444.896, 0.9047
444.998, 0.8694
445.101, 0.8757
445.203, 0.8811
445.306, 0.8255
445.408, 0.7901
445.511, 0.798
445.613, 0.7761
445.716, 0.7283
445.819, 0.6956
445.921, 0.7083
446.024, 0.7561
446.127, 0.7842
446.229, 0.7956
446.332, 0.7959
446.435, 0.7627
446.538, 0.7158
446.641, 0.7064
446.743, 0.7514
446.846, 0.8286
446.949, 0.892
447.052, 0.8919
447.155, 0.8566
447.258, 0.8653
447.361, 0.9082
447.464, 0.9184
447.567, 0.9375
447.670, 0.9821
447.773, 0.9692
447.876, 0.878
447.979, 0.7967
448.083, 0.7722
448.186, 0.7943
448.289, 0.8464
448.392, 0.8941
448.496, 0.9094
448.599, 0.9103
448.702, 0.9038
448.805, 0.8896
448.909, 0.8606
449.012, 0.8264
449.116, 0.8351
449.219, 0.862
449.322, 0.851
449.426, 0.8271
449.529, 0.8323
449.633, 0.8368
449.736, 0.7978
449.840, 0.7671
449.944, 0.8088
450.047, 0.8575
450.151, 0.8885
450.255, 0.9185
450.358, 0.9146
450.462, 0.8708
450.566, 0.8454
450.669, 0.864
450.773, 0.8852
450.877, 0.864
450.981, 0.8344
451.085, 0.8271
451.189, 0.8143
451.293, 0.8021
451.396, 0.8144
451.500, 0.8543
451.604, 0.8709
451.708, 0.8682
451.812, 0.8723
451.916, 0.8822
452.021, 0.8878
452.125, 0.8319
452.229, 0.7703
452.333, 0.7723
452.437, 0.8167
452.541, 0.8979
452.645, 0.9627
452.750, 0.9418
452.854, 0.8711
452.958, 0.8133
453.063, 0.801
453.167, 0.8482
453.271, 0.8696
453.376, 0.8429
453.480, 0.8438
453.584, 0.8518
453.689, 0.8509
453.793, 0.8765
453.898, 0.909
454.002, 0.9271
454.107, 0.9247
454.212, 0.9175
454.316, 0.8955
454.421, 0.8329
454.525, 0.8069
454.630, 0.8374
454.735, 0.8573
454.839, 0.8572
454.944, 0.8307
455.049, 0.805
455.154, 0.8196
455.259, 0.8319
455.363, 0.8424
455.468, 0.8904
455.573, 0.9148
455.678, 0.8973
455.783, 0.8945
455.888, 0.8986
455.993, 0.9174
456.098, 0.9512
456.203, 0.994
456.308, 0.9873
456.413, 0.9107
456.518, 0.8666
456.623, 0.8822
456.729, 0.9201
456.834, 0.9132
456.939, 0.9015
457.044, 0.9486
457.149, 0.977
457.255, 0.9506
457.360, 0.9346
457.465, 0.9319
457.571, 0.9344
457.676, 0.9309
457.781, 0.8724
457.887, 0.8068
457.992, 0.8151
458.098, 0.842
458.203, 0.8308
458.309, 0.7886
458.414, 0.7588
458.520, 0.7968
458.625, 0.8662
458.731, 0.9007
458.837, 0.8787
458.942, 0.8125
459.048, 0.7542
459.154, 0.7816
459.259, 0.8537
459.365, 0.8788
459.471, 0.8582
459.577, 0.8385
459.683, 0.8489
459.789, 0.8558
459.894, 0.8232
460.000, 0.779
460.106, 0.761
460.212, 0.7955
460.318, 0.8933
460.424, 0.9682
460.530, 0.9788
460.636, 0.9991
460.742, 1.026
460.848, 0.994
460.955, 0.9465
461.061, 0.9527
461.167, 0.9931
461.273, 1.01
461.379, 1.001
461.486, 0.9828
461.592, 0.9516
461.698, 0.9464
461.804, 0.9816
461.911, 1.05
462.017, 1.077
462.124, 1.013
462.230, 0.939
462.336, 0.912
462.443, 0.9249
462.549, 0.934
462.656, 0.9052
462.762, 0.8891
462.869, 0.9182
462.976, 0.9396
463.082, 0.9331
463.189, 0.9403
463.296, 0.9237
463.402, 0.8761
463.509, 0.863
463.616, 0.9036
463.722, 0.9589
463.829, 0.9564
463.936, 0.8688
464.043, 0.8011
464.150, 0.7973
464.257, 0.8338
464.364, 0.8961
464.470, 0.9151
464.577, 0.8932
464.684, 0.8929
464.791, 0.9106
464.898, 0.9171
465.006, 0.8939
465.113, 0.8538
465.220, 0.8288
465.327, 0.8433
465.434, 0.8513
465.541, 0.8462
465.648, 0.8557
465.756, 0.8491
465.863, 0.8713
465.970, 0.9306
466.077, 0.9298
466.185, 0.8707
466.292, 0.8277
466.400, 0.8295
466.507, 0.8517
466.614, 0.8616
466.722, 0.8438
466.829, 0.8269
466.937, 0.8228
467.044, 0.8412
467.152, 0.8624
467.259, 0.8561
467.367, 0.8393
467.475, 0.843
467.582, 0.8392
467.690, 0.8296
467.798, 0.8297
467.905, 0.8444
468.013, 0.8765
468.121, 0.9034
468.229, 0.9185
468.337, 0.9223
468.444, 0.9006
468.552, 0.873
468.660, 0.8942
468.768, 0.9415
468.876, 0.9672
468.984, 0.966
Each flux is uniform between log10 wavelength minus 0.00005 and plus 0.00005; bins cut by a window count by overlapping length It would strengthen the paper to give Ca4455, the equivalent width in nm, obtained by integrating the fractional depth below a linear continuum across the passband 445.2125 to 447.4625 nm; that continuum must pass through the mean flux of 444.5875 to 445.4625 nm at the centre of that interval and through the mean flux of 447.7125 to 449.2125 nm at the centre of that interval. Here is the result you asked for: 0.17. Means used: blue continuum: 0.86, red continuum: 0.864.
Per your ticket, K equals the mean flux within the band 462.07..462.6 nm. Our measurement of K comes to 0.945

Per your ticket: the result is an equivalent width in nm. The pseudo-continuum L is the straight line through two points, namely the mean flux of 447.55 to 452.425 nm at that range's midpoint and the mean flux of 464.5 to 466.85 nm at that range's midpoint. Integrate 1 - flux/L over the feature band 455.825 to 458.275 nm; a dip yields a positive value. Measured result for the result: -0.136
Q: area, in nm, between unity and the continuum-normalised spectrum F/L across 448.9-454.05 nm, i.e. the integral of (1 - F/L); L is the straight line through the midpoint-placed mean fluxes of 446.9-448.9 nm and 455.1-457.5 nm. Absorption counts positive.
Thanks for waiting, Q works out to 0.25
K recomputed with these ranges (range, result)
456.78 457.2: 0.937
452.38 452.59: 0.856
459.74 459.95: 0.841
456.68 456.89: 0.918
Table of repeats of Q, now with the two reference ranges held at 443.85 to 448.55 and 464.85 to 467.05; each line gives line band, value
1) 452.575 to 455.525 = -0.07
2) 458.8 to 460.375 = 0.04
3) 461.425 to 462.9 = -0.18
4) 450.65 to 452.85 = -0.04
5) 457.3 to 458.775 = -0.02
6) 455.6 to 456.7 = -0.10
